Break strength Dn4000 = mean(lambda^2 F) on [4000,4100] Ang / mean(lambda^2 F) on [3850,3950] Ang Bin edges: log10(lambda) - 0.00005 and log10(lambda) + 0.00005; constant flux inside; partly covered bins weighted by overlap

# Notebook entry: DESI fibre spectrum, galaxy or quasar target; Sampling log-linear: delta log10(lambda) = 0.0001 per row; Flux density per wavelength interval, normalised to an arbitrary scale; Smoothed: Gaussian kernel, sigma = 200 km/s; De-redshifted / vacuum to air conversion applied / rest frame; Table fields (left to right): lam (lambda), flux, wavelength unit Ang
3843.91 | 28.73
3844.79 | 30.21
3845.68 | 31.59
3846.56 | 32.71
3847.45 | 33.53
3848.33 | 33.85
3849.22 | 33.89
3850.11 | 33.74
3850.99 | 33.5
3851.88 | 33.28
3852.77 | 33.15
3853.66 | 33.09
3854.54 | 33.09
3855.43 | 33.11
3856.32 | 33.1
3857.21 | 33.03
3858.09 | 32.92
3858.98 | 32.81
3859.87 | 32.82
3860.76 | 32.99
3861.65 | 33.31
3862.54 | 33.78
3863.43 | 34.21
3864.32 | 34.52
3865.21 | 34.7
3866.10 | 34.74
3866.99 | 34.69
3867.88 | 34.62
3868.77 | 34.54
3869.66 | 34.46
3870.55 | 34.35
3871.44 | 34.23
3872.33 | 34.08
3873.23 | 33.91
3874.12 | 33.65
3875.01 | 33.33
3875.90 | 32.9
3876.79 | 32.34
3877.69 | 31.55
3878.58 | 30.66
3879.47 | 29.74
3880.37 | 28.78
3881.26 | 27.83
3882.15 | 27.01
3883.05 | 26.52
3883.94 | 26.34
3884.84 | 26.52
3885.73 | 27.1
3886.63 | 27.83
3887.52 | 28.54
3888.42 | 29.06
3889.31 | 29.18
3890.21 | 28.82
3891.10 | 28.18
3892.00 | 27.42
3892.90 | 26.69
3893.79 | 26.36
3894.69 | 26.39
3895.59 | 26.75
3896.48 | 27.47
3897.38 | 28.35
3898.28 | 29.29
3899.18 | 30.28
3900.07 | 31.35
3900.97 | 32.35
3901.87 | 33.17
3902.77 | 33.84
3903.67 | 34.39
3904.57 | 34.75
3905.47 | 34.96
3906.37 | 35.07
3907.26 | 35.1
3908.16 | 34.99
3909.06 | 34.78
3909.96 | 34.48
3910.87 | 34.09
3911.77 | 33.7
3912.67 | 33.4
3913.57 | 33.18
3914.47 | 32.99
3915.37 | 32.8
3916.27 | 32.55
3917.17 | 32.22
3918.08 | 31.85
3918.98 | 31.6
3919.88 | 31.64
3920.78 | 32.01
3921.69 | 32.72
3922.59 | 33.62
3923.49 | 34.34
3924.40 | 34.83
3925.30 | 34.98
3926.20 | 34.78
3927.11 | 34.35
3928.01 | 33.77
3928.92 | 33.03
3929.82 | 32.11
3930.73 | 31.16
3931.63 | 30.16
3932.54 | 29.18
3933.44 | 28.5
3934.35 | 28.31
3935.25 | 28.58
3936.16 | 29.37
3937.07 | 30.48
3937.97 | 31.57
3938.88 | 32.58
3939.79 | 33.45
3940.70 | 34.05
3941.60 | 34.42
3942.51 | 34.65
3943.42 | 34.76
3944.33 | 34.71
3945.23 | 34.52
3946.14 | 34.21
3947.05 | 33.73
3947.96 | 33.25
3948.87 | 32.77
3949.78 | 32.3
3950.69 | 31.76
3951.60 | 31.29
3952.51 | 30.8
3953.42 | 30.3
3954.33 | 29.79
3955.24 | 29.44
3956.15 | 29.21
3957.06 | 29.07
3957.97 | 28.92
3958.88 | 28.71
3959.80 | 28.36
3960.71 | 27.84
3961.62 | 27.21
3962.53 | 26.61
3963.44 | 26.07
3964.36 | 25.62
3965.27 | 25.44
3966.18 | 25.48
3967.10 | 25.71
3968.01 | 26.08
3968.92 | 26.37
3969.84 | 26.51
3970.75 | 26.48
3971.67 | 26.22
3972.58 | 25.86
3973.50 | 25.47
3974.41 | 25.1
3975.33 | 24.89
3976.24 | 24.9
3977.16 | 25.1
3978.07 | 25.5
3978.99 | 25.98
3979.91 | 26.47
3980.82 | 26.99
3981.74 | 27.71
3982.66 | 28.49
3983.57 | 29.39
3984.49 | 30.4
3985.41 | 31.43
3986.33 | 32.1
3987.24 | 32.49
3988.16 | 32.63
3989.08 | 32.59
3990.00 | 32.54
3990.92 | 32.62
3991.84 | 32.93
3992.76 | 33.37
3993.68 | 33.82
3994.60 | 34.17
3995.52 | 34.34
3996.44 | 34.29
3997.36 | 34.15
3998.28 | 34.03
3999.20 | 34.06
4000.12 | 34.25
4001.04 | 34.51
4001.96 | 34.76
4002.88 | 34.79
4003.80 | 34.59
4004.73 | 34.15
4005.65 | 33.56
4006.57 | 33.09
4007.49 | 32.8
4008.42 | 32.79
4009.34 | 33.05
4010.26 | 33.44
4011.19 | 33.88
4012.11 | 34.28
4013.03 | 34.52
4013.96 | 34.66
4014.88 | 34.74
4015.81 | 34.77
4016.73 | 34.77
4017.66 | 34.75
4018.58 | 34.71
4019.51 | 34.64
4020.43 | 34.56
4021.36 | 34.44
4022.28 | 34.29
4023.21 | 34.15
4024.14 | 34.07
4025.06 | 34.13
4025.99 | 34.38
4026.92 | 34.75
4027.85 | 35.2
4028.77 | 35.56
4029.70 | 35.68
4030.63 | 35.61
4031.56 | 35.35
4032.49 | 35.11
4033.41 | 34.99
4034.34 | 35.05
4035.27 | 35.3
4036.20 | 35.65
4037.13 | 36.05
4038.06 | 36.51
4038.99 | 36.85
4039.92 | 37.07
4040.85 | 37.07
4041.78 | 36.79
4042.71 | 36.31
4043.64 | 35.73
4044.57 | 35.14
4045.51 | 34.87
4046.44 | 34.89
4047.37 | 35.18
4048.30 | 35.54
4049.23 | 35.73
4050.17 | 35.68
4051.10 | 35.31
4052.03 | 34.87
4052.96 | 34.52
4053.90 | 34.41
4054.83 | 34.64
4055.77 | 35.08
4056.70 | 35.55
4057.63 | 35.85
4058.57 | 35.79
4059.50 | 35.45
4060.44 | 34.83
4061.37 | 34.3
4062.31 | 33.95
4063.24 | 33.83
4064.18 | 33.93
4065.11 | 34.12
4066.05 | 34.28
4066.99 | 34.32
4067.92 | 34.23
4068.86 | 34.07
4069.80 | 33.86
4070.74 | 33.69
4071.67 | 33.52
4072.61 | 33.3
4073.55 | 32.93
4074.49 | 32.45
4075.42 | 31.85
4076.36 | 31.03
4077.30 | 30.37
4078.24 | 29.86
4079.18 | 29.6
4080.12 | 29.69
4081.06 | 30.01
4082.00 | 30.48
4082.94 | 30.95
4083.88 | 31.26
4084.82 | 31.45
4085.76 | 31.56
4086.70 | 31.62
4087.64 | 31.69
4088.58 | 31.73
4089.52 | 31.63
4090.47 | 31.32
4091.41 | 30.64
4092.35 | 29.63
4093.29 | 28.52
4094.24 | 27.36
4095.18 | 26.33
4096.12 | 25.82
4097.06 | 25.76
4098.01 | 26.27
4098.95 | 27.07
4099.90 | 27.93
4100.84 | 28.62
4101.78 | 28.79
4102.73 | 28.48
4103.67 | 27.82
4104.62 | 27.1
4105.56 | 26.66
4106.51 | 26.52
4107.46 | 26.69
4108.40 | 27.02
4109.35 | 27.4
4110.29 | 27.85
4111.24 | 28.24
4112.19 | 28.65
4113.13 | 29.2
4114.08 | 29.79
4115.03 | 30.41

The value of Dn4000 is 1.12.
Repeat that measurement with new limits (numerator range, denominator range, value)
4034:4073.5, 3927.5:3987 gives 1.25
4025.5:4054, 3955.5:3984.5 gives 1.37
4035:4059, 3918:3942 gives 1.18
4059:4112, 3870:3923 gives 1.07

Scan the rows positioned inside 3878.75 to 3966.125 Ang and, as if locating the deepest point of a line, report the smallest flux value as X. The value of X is 25.44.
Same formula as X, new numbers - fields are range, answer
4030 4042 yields 34.99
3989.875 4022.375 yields 32.54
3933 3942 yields 28.31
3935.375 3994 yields 24.89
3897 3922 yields 28.35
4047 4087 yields 29.6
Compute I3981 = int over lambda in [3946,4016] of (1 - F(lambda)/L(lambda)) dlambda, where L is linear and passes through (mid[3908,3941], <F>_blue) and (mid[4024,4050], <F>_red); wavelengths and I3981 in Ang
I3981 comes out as 7.2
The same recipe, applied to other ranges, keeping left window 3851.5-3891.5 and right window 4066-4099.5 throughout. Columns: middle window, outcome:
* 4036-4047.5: -1.9 Ang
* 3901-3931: -1.9 Ang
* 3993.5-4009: -1.4 Ang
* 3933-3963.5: 0.4 Ang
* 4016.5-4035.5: -2.3 Ang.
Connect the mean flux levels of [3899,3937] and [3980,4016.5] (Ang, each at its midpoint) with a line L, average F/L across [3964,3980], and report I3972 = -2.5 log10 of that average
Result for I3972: 0.27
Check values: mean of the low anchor 32.7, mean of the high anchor 33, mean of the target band 25.7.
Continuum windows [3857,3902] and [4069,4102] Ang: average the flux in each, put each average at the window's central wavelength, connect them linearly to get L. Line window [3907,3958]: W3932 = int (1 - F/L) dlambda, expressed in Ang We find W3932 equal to -2.8 Ang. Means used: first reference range 30.9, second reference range 30.3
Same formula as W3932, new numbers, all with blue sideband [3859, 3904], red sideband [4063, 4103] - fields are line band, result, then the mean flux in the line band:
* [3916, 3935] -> -0.8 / 32.2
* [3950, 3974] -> 2.4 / 27.8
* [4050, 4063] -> -1.8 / 35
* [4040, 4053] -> -2.0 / 35.6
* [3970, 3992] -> 1.7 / 28.4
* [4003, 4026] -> -2.4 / 34.1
